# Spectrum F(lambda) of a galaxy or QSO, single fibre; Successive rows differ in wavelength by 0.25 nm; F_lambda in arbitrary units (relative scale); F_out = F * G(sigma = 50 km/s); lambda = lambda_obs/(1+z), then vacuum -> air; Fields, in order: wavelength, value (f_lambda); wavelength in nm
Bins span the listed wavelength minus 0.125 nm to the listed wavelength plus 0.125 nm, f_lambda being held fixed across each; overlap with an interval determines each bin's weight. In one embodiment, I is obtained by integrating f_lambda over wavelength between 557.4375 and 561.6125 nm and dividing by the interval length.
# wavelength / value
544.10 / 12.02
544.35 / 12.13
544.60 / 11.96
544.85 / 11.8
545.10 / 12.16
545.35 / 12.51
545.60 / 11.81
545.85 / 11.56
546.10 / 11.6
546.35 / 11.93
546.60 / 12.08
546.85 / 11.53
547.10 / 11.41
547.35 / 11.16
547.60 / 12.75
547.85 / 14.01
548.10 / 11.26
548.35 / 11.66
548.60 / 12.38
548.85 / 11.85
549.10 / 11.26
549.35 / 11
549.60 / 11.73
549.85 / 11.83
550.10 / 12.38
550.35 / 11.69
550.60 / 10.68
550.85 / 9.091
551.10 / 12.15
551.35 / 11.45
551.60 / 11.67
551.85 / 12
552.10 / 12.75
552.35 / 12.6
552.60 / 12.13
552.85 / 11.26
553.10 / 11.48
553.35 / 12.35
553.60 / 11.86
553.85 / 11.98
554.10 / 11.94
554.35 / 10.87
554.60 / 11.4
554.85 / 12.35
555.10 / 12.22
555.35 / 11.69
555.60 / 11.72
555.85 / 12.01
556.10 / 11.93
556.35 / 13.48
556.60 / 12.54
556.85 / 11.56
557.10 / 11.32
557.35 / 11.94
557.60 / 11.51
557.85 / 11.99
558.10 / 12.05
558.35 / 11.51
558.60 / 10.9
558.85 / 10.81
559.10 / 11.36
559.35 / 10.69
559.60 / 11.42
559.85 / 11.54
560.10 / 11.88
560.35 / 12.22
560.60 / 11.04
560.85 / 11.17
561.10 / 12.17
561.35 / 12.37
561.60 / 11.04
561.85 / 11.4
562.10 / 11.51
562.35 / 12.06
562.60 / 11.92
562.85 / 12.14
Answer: 11.5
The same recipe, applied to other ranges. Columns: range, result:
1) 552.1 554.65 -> 11.8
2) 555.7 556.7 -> 12.5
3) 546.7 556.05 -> 11.8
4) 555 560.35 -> 11.7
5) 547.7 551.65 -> 11.6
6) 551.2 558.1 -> 11.9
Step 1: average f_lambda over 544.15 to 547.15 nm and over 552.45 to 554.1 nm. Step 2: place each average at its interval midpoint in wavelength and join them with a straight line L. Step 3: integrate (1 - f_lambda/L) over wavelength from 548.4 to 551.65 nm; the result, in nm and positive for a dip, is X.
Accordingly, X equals 0.11 nm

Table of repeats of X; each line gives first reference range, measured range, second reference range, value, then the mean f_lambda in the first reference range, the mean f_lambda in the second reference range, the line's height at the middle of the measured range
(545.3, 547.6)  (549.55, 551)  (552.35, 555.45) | 0.070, 11.8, 11.8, 11.8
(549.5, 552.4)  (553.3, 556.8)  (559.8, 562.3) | -0.109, 11.6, 11.6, 11.6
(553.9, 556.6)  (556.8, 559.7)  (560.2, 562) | 0.095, 12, 11.6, 11.8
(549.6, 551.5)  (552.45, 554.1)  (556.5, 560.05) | -0.065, 11.4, 11.5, 11.4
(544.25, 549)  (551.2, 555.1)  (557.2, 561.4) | -0.044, 12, 11.5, 11.8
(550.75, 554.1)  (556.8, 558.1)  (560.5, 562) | -0.007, 11.8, 11.5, 11.6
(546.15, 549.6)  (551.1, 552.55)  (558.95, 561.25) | -0.044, 11.9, 11.5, 11.7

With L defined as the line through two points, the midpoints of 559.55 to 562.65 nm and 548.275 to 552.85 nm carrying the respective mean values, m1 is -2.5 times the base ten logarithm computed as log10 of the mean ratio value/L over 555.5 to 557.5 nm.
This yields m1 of -0.04 mag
